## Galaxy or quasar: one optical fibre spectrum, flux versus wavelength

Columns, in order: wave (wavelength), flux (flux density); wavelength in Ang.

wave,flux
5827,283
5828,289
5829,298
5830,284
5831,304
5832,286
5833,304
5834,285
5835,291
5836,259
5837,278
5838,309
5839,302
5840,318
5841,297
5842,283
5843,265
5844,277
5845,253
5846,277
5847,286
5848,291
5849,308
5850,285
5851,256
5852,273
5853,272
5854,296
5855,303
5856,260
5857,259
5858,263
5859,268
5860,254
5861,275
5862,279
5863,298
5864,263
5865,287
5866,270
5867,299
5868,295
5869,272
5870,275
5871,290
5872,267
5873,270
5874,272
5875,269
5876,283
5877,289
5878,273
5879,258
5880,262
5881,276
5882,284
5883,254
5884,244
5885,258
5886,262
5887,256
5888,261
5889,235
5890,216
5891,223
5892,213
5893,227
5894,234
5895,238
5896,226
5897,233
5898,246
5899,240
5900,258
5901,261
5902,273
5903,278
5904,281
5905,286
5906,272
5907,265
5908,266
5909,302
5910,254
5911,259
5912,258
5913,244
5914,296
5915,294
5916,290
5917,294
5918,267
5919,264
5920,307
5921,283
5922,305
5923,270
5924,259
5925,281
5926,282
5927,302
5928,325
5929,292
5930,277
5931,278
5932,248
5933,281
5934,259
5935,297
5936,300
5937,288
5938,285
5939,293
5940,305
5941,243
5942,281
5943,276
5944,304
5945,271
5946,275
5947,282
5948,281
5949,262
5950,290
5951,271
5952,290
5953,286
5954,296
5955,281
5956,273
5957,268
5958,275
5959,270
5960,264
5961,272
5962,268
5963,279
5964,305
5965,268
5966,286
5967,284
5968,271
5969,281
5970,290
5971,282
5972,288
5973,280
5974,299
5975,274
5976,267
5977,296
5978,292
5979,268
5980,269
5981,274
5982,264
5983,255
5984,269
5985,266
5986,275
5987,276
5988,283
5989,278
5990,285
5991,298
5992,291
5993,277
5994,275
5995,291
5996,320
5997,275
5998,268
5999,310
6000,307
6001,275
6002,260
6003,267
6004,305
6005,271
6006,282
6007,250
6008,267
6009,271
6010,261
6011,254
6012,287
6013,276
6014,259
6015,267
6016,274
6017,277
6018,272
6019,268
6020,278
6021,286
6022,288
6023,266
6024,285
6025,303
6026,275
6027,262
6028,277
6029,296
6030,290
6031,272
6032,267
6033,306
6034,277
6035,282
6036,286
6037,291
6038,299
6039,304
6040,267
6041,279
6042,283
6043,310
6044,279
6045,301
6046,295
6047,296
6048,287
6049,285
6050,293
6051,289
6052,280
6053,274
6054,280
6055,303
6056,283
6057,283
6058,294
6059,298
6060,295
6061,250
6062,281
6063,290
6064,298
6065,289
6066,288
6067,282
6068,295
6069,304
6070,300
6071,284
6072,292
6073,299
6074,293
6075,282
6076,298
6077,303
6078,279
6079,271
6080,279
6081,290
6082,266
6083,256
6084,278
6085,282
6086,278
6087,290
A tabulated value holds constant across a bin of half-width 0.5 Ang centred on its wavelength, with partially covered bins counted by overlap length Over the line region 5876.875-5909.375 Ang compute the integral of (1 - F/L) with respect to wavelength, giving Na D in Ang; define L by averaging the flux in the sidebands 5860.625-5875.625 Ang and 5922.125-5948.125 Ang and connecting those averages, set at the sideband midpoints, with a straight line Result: 2.9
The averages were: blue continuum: 279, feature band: 256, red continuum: 282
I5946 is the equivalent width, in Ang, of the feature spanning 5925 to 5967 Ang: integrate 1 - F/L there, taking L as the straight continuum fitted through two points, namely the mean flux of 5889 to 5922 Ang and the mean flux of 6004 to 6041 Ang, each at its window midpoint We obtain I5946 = -2.2 Ang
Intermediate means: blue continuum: 261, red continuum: 278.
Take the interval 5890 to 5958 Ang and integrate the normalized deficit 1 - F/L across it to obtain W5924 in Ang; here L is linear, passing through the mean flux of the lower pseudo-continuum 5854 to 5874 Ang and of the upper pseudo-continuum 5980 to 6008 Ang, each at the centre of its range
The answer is 1.3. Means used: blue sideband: 277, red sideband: 279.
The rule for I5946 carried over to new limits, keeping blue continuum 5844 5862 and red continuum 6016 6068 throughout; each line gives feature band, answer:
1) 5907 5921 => 0.1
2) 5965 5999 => 0.2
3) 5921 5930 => -0.3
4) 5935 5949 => -0.2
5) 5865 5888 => 0.4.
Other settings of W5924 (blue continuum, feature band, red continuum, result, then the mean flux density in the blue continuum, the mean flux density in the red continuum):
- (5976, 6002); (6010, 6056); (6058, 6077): 0.6 Ang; 281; 290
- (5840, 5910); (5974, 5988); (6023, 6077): 0.3 Ang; 268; 288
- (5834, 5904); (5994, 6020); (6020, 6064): 0.5 Ang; 269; 286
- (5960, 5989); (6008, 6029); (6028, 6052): 0.7 Ang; 278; 288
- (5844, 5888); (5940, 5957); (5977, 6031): -0.2 Ang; 274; 278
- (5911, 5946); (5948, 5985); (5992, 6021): 0.2 Ang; 282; 277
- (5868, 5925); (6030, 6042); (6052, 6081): 0.0 Ang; 265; 288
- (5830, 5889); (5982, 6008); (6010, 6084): 0.2 Ang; 277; 284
